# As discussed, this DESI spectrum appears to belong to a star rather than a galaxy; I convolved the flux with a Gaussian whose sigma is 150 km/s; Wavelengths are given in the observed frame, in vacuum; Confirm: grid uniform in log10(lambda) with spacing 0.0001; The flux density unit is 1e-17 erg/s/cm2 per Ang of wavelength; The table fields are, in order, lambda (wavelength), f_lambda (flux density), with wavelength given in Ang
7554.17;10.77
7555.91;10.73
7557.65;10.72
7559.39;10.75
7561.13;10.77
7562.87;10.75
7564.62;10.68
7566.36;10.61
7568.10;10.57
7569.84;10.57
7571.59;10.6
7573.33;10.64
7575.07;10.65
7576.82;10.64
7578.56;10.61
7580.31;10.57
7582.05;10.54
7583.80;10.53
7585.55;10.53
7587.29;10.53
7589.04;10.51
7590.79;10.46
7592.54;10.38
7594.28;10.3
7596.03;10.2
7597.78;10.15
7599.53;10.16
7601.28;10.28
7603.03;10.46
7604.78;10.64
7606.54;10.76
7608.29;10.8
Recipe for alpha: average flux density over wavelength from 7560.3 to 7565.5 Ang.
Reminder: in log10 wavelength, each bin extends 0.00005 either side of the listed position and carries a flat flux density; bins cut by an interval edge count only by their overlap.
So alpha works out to 10.7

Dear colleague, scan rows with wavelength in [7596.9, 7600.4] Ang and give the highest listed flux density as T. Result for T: 10.16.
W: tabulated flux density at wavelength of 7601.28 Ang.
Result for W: 10.28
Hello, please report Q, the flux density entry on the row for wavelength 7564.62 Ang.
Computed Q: 10.68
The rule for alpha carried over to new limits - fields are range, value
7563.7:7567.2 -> 10.6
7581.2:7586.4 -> 10.5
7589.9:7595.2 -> 10.4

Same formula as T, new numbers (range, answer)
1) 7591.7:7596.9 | 10.38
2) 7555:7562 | 10.77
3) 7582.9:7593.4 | 10.53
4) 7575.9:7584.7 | 10.64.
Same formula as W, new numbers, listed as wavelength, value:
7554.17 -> 10.77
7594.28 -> 10.3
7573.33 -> 10.64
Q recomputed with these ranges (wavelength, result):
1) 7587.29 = 10.53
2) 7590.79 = 10.46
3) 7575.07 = 10.65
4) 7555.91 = 10.73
